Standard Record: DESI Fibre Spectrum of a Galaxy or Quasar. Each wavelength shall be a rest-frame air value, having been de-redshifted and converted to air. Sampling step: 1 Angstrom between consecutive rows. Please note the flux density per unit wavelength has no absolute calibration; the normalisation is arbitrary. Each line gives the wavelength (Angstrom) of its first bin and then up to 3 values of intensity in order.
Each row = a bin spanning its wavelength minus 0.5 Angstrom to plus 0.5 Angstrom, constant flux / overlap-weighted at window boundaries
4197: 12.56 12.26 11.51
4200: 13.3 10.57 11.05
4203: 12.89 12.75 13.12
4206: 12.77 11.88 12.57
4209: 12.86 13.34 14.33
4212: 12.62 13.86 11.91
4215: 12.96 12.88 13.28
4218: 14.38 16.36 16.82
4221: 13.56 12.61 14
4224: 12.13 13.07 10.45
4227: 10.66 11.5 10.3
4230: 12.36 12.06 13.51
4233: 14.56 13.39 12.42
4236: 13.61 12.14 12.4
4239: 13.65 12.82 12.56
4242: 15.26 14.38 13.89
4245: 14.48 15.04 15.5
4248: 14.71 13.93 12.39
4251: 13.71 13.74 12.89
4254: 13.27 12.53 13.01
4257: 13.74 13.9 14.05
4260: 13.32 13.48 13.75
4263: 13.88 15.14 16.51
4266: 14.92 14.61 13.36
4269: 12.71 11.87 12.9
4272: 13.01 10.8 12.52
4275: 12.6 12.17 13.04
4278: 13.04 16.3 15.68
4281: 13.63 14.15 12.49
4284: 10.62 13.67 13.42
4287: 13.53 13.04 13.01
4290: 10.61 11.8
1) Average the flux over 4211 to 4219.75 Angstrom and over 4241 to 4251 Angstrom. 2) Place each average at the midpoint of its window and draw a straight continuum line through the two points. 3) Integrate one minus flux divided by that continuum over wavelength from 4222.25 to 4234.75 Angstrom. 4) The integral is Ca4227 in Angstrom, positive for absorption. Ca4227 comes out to 1.4 Angstrom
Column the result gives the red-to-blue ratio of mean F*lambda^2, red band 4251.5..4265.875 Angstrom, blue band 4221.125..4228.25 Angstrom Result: 1.2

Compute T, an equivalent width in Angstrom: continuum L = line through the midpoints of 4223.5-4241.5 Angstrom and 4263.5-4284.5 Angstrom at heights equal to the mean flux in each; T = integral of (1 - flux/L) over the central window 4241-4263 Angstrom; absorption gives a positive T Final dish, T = -1.60 Angstrom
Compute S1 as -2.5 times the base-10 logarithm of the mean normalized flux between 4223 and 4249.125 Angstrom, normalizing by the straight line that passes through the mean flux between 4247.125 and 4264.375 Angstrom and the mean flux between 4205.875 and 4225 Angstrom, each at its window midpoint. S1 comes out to 0.04 mag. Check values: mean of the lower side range 13.4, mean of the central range 13.1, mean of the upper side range 13.6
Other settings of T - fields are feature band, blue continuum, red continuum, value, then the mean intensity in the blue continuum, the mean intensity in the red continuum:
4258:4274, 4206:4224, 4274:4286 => -0.25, 13.5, 13.4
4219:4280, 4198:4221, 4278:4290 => -0.52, 13.1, 13.4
